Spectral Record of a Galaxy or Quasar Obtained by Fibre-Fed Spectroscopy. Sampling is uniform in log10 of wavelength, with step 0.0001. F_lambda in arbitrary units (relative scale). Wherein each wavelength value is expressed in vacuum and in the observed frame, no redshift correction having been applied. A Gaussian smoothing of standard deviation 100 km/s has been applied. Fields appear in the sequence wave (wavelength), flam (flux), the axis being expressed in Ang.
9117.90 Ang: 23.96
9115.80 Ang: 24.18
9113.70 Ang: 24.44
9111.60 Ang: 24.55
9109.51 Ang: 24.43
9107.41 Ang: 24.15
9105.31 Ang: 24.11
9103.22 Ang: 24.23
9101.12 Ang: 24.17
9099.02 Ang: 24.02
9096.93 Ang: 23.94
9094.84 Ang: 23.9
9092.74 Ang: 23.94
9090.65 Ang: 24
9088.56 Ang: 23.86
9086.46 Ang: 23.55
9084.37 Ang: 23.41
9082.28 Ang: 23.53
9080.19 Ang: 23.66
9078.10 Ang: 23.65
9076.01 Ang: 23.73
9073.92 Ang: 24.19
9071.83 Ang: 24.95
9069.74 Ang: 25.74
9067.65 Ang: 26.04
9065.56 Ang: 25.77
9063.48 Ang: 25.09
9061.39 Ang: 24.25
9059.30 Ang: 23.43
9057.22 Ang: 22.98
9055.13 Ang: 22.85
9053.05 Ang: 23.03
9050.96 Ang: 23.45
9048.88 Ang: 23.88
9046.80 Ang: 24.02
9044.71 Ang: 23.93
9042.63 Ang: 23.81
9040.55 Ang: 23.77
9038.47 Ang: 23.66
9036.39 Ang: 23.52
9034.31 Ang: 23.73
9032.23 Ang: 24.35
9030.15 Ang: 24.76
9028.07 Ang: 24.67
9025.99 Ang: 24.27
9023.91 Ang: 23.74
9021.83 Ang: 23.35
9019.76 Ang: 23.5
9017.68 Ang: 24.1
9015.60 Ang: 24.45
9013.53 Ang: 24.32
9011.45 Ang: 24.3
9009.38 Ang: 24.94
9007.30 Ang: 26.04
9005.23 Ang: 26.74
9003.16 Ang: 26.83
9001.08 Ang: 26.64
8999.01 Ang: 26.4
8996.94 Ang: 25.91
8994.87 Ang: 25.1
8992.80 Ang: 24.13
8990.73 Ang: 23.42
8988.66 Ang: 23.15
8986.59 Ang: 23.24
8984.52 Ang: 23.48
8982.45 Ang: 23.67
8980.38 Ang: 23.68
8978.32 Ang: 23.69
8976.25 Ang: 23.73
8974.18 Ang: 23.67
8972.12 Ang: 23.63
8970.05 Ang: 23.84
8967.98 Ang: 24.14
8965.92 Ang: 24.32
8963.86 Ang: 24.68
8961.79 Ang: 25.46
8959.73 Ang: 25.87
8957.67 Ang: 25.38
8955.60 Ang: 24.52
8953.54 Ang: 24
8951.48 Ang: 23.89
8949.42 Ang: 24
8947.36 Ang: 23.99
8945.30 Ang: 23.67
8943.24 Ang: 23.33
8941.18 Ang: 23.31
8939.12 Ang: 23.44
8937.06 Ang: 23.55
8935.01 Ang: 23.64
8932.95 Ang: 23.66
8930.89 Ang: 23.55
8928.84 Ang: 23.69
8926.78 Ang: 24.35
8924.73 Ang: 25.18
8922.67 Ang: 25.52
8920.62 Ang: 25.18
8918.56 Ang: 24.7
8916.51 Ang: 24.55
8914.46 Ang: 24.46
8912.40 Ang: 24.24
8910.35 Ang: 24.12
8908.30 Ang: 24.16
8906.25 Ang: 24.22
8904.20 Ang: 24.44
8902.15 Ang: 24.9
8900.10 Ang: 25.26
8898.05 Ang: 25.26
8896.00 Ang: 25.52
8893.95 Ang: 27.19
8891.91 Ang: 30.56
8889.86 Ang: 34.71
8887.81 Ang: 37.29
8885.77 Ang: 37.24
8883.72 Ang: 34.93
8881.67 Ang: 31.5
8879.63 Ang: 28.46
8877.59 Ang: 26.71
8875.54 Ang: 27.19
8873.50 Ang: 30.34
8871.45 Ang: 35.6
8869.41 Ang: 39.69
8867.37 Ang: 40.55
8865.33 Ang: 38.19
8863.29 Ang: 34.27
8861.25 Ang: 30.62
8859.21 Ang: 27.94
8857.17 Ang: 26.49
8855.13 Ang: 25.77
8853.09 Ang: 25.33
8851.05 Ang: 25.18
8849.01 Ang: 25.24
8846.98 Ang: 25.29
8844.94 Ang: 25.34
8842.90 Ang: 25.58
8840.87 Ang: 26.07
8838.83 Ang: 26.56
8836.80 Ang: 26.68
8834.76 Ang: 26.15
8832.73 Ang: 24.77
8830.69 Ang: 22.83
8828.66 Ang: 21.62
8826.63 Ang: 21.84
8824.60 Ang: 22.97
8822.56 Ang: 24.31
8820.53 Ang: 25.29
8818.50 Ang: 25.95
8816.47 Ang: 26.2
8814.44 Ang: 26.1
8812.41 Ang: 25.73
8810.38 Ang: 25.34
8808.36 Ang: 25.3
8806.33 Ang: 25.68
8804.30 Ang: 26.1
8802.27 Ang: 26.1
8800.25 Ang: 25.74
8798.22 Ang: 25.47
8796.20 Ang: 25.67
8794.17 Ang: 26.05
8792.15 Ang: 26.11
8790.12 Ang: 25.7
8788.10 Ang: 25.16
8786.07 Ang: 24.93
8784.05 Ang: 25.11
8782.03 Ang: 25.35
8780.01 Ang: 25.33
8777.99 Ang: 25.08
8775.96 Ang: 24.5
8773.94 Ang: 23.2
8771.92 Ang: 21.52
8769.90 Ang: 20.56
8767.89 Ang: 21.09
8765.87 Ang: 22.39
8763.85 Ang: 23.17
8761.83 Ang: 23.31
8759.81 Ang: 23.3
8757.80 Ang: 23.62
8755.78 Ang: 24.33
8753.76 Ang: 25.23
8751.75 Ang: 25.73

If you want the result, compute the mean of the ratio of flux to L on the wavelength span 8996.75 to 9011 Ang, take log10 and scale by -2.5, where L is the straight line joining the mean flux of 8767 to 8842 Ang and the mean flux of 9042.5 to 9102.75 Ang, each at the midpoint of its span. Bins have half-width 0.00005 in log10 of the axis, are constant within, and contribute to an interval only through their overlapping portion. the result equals -0.08 mag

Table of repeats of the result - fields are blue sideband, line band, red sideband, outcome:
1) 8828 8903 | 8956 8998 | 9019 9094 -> 0.081 mag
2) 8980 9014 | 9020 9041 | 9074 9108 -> 0.024 mag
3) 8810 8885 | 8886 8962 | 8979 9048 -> 0.038 mag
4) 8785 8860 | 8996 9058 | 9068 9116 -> 0.001 mag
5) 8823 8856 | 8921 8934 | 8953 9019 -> 0.014 mag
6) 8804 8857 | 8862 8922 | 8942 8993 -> -0.194 mag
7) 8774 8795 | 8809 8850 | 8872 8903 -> 0.094 mag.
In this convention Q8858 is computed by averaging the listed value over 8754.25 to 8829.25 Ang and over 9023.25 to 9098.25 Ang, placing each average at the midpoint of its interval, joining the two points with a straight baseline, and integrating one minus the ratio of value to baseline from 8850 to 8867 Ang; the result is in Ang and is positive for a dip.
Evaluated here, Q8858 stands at -3.68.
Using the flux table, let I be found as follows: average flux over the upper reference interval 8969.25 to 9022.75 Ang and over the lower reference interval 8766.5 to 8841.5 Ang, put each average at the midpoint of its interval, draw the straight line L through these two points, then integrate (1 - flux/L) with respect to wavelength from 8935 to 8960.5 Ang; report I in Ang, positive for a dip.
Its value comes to 0.5 Ang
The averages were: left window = 24.8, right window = 24.5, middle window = 24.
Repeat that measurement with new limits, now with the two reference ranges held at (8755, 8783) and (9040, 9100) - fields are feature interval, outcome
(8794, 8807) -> -1.3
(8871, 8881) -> -2.5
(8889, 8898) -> -2.0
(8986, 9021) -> -1.5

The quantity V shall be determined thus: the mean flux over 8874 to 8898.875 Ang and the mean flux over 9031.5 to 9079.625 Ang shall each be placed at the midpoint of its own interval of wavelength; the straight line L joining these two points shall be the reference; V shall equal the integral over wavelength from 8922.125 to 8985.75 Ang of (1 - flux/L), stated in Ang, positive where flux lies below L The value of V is 8.9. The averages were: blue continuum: 30.6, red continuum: 24.1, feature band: 24.1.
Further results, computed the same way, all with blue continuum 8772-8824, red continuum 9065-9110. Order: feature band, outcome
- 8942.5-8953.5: 0.4 Ang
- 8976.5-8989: 0.6 Ang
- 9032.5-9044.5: 0.3 Ang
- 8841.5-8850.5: -0.1 Ang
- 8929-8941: 0.6 Ang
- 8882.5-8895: -4.3 Ang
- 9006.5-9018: -0.1 Ang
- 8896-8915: 0.2 Ang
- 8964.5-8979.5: 0.5 Ang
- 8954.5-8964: -0.2 Ang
